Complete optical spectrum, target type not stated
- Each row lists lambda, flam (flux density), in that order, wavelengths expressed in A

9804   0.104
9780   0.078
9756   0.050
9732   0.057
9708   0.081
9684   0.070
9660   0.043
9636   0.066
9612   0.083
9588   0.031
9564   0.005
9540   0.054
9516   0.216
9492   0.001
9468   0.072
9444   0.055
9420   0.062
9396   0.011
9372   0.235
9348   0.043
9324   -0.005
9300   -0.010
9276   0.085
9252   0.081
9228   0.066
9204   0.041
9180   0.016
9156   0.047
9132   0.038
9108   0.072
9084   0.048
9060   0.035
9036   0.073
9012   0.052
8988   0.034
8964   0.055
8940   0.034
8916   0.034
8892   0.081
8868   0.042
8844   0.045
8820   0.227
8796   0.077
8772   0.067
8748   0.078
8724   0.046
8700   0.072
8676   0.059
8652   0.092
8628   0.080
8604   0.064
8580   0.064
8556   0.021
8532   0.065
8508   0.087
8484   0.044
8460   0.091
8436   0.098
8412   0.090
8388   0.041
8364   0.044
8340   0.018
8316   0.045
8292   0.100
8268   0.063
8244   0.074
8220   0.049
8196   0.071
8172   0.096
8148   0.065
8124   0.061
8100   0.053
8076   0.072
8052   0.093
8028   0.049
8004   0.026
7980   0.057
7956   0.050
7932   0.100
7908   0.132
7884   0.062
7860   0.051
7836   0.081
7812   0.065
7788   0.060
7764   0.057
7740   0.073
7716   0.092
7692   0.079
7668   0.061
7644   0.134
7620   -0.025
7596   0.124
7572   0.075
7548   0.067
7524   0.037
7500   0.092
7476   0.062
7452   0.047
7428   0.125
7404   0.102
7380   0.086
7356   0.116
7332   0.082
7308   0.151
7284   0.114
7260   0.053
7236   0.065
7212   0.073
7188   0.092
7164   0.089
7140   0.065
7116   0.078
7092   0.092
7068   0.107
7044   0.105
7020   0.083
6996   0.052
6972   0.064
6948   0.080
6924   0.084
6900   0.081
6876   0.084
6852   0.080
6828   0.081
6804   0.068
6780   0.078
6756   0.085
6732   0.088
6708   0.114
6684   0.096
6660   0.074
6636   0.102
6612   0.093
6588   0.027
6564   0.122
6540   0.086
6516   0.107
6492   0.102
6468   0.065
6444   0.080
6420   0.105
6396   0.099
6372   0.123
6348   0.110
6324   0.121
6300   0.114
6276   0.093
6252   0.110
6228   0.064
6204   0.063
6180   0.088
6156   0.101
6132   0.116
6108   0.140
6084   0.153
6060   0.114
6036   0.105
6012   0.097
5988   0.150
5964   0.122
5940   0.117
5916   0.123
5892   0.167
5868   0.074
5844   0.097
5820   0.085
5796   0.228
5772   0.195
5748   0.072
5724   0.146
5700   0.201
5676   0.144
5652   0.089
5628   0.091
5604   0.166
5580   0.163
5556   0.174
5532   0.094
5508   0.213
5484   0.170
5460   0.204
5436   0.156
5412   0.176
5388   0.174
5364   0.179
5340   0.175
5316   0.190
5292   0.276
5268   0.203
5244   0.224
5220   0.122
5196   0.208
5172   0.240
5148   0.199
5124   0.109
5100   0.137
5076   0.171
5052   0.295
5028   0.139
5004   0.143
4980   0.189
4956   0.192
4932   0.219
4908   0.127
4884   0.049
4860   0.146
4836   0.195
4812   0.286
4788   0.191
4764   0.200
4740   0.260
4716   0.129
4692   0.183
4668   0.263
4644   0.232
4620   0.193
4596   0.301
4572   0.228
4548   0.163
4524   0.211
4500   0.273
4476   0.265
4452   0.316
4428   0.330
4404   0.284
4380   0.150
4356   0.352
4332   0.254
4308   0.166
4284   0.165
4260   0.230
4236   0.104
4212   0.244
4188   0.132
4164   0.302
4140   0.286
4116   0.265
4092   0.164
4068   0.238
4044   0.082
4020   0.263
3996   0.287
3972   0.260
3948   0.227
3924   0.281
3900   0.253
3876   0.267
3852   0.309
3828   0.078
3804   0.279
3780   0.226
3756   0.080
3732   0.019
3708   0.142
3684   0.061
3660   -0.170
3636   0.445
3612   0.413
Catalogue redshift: 1.28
